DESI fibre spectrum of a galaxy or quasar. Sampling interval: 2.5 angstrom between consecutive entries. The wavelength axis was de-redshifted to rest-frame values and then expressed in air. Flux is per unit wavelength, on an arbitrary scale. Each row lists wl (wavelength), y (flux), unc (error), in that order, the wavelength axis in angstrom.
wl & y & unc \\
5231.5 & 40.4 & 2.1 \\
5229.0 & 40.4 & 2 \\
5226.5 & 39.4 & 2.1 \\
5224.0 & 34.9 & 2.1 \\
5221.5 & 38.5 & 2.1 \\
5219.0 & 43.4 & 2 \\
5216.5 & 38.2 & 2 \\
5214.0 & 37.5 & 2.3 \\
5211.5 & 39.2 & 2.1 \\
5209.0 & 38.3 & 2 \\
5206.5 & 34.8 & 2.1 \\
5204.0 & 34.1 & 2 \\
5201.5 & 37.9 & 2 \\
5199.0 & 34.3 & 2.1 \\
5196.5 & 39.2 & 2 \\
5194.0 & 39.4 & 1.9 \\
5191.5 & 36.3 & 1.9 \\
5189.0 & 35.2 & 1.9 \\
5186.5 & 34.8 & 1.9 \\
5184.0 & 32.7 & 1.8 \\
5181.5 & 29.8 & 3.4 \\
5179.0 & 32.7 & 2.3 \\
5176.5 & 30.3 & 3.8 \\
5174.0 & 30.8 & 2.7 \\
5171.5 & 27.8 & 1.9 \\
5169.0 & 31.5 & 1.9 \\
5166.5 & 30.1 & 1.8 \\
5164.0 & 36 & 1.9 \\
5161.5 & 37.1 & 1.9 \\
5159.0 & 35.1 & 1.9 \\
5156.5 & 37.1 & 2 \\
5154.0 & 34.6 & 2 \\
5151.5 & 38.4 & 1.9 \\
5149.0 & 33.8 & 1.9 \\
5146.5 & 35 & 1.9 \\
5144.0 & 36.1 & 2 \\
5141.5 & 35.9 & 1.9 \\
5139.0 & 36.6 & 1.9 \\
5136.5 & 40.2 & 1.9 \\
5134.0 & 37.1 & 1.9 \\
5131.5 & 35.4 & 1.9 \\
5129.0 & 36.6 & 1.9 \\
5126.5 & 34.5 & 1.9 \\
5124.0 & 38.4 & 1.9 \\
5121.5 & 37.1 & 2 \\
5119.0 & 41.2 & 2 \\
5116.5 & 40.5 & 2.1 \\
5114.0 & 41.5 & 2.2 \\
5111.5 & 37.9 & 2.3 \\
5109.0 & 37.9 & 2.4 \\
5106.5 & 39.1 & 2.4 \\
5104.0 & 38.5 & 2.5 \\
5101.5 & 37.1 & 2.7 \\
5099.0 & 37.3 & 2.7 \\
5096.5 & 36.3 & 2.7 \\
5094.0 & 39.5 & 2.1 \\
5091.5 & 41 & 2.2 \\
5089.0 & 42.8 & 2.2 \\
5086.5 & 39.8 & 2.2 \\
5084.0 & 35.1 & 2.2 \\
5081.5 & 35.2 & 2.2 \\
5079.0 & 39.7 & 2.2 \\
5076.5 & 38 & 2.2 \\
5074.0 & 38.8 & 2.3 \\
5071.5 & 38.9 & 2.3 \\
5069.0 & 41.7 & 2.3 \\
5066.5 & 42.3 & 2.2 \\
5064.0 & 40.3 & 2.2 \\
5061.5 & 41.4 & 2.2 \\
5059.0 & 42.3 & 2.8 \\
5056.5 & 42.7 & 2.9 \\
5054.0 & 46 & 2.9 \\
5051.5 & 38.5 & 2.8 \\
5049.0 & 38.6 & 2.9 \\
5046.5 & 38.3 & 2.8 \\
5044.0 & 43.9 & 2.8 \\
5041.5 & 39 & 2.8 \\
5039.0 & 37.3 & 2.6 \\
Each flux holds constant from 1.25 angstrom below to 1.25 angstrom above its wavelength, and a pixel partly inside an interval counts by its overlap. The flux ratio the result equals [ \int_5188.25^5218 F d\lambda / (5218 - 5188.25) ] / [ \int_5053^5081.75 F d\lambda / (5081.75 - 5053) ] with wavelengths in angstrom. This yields 0.9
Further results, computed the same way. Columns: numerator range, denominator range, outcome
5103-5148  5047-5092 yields 0.94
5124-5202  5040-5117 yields 0.88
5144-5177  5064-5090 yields 0.86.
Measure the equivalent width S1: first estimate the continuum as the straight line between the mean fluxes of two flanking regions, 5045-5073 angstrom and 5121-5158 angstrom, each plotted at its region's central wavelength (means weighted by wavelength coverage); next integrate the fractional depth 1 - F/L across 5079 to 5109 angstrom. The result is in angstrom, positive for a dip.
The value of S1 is 0.49 angstrom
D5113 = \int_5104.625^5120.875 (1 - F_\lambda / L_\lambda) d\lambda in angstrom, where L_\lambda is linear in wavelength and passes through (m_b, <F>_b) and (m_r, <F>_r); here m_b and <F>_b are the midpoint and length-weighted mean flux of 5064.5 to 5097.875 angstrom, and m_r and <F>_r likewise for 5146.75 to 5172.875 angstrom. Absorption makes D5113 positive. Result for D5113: -1.04 angstrom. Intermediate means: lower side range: 39.2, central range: 39.5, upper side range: 34.2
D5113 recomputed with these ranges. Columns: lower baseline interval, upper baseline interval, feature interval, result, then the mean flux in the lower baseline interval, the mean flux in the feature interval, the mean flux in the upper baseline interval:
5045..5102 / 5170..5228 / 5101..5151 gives 0.6 angstrom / 39.7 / 37.5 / 35.6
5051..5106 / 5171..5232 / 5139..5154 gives 0.8 angstrom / 39.7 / 35.8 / 36.1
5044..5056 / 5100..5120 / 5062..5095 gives 0.4 angstrom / 40.9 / 39.5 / 39.2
